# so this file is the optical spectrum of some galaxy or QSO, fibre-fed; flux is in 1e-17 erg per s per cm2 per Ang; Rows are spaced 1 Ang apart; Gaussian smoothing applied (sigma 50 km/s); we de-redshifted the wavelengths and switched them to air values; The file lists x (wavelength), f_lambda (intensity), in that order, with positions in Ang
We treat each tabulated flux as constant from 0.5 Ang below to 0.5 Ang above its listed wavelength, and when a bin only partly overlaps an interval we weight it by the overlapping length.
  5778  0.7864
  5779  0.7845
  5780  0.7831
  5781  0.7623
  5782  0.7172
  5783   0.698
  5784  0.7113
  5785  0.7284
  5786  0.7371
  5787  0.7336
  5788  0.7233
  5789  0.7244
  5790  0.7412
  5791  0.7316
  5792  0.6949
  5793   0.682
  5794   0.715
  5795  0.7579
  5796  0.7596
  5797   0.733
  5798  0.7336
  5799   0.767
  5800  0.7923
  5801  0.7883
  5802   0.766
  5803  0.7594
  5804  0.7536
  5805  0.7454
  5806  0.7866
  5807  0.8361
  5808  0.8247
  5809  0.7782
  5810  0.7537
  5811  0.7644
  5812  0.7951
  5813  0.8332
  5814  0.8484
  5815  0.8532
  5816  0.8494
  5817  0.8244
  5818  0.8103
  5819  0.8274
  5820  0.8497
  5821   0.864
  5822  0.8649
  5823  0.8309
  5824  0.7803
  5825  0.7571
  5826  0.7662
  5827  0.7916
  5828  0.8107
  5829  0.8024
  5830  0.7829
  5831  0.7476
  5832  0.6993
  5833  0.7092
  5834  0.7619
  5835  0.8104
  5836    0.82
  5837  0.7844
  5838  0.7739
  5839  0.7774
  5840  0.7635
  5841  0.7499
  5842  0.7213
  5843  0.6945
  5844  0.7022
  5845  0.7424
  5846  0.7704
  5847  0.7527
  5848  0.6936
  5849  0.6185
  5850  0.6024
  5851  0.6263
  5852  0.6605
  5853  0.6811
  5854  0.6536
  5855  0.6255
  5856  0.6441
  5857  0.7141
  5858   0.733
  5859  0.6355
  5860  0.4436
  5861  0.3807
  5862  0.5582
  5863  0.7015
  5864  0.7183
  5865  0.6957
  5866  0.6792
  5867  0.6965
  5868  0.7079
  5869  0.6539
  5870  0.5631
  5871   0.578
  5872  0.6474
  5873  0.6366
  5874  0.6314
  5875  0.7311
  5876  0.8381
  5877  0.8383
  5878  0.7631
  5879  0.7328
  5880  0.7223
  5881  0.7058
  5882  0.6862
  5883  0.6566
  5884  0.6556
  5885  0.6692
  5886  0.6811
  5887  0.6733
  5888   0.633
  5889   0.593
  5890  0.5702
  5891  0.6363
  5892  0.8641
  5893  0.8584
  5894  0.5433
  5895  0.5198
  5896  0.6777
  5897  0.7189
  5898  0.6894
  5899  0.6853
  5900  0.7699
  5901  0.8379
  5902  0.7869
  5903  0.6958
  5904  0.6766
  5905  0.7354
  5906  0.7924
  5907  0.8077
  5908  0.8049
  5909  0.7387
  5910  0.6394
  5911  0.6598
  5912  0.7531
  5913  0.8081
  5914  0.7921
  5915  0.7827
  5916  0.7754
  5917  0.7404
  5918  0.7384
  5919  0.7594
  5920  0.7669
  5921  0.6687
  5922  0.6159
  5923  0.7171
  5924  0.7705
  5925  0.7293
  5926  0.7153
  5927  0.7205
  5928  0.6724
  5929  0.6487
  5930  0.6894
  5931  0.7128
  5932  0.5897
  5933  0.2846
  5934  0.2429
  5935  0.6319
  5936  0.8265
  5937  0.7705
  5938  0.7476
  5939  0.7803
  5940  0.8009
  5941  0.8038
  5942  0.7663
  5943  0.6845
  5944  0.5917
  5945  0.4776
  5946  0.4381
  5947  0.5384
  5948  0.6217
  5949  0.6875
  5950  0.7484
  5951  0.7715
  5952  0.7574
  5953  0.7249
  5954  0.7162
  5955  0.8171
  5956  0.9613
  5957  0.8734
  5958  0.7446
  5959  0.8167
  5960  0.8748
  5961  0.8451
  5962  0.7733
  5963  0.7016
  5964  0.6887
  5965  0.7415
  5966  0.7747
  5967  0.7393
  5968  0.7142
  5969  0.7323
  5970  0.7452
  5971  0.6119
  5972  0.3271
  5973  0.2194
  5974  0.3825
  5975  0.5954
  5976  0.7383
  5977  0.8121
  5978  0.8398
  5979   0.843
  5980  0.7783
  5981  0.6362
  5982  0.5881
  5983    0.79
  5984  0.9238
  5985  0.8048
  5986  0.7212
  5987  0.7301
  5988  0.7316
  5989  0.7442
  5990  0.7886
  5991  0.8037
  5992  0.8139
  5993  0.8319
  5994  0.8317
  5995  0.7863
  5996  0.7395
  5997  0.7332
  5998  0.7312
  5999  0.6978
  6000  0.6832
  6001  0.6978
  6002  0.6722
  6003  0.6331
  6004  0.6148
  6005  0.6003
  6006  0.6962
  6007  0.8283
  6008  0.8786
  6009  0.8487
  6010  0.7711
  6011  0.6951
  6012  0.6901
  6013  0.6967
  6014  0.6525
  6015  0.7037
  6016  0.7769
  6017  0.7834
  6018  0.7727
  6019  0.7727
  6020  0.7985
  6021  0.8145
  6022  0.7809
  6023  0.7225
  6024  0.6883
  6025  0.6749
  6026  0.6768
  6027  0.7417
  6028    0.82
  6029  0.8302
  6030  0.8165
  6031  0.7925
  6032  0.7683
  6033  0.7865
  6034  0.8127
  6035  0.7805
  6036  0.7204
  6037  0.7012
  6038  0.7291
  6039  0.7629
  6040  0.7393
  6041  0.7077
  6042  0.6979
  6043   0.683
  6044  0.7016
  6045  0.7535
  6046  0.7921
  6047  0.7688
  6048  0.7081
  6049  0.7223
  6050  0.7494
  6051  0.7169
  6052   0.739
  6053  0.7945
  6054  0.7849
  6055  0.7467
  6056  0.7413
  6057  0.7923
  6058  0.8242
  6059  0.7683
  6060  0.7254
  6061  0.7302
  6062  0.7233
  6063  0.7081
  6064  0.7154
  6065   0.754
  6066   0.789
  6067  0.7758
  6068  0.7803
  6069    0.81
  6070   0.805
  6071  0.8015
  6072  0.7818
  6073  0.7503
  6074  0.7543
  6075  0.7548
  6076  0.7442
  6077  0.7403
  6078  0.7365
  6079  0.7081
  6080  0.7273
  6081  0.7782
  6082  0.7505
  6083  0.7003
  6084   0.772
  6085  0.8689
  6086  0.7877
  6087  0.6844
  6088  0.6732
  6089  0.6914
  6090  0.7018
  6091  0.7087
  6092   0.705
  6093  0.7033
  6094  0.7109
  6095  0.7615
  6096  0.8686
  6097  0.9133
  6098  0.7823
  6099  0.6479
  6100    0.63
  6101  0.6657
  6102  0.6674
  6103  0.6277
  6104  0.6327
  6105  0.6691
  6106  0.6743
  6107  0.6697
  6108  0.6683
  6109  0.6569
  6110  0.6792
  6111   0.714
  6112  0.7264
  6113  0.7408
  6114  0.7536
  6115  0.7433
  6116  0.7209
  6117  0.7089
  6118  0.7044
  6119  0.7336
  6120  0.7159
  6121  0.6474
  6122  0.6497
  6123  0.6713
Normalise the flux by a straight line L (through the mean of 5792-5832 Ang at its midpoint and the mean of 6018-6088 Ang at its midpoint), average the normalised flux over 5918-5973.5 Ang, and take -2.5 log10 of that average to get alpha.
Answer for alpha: 0.12 mag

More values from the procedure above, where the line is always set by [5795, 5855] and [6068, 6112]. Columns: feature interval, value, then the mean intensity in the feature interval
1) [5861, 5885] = 0.12 mag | 0.68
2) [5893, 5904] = 0.08 mag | 0.699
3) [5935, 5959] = 0.04 mag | 0.724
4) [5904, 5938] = 0.08 mag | 0.7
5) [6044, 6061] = -0.03 mag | 0.756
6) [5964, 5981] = 0.13 mag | 0.662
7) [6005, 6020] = -0.02 mag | 0.751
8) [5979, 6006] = 0.01 mag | 0.736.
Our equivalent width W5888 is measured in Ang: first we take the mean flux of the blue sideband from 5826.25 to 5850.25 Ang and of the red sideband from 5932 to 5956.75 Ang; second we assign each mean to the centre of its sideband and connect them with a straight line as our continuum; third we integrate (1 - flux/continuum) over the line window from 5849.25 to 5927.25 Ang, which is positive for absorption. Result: 2.2 Ang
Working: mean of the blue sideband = 0.747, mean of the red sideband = 0.675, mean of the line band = 0.692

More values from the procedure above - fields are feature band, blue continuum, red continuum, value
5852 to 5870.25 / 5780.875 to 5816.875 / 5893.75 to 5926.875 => 2.5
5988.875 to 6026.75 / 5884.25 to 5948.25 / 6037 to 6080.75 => -0.6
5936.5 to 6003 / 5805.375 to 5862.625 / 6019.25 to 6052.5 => 2.3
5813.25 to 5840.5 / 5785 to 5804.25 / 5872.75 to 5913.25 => -2.5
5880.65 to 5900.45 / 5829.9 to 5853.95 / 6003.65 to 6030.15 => 1.5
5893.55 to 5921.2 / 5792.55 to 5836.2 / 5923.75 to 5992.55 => 0.1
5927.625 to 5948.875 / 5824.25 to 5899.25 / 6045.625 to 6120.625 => 2.2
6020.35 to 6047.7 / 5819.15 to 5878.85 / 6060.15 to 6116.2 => -0.9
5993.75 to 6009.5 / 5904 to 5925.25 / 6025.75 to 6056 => 0.4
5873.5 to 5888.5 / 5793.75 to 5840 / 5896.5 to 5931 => 0.9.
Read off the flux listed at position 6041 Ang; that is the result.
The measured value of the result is 0.7077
